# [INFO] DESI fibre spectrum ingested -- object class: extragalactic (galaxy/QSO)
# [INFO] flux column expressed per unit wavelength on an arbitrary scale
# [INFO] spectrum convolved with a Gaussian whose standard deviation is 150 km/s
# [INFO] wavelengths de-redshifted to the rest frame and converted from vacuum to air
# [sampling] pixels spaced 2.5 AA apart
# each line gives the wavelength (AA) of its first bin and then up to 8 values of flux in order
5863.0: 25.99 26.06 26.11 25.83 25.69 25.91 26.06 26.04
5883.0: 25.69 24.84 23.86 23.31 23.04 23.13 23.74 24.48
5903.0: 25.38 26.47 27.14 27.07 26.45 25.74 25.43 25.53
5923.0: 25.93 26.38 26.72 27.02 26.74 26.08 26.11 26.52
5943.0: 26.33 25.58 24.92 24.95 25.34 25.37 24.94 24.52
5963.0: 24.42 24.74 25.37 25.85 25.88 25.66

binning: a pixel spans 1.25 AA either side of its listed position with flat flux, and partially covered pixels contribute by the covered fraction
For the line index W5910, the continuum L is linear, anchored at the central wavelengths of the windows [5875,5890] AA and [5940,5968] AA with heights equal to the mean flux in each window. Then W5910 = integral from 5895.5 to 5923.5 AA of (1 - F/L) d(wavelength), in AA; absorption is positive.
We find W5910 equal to -0.43 AA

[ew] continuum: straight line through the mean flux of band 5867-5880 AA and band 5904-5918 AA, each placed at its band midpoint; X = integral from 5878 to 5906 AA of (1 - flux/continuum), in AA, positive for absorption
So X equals 1.73 AA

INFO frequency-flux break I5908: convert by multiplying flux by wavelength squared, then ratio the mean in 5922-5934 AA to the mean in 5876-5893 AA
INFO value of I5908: 1.1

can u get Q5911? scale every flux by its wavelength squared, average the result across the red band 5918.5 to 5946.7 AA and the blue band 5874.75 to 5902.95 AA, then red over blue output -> 1.1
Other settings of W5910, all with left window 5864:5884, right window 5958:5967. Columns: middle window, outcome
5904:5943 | -1.8 AA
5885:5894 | 0.7 AA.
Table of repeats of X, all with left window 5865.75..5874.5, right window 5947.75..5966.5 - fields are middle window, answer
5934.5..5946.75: -0.50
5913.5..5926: -0.24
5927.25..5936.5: -0.54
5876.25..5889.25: 0.22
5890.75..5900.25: 0.81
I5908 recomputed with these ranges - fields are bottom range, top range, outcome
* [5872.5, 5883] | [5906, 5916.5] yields 1.04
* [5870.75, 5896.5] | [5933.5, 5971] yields 1.05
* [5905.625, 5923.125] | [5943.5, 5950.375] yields 0.98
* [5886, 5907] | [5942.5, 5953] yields 1.06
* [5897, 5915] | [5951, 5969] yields 0.98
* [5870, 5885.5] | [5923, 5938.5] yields 1.05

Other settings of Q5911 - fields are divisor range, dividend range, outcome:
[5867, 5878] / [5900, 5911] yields 1.02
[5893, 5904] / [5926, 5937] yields 1.12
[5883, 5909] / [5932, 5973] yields 1.06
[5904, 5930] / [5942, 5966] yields 0.97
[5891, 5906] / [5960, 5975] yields 1.06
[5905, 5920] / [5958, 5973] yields 0.97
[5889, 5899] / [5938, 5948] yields 1.13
